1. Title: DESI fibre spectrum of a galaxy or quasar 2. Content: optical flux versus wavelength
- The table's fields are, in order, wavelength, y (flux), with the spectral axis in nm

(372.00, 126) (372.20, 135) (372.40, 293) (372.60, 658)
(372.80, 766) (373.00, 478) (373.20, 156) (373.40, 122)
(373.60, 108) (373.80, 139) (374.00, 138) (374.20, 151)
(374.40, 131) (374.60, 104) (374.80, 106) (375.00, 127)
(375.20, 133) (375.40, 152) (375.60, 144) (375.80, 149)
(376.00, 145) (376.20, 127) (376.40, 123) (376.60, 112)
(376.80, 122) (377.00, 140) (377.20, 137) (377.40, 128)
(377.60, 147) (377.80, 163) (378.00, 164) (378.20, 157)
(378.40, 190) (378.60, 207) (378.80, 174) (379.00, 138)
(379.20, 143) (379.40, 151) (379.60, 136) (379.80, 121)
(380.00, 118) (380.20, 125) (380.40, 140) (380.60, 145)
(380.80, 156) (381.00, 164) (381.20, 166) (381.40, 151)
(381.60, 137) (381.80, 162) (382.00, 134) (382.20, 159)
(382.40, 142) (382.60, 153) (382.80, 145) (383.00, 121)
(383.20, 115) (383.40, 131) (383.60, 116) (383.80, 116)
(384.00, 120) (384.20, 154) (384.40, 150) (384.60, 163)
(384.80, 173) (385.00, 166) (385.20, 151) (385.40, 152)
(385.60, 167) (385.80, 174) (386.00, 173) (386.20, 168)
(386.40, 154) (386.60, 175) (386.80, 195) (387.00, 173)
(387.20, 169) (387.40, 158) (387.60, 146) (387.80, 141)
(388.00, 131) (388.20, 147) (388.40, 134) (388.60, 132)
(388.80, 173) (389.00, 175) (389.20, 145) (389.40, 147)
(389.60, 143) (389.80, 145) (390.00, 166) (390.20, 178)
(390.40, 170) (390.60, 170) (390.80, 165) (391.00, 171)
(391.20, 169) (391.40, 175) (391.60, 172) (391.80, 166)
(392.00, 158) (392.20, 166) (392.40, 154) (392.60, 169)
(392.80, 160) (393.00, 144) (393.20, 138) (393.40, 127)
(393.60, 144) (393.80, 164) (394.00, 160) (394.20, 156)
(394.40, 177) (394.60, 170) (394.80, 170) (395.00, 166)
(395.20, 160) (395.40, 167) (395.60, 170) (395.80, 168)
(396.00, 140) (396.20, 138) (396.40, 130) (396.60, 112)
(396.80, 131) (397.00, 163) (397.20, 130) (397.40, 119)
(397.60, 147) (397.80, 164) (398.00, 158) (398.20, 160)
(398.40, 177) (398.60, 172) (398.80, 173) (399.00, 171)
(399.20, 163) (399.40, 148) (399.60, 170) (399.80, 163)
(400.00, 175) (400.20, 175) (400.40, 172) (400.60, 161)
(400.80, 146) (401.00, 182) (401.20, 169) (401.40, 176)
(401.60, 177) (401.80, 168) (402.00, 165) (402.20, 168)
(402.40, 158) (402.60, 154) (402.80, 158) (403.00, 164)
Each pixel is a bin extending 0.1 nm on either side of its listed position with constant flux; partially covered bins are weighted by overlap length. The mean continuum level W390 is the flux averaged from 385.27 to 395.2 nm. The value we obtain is 160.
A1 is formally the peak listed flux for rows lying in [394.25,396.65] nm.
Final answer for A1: 177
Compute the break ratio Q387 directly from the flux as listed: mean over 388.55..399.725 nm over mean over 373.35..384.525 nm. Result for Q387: 1.12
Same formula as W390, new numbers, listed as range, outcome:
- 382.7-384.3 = 127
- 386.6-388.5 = 156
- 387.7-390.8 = 154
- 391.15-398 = 154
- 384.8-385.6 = 160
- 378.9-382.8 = 144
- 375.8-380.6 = 144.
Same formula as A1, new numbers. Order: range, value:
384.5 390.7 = 195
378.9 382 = 166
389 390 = 175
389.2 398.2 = 178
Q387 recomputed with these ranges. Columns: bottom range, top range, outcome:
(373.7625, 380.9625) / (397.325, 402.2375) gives 1.17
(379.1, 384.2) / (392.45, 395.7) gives 1.14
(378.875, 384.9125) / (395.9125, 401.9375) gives 1.11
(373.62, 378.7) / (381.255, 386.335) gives 1.05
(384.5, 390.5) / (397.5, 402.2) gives 1.04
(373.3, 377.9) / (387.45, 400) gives 1.18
